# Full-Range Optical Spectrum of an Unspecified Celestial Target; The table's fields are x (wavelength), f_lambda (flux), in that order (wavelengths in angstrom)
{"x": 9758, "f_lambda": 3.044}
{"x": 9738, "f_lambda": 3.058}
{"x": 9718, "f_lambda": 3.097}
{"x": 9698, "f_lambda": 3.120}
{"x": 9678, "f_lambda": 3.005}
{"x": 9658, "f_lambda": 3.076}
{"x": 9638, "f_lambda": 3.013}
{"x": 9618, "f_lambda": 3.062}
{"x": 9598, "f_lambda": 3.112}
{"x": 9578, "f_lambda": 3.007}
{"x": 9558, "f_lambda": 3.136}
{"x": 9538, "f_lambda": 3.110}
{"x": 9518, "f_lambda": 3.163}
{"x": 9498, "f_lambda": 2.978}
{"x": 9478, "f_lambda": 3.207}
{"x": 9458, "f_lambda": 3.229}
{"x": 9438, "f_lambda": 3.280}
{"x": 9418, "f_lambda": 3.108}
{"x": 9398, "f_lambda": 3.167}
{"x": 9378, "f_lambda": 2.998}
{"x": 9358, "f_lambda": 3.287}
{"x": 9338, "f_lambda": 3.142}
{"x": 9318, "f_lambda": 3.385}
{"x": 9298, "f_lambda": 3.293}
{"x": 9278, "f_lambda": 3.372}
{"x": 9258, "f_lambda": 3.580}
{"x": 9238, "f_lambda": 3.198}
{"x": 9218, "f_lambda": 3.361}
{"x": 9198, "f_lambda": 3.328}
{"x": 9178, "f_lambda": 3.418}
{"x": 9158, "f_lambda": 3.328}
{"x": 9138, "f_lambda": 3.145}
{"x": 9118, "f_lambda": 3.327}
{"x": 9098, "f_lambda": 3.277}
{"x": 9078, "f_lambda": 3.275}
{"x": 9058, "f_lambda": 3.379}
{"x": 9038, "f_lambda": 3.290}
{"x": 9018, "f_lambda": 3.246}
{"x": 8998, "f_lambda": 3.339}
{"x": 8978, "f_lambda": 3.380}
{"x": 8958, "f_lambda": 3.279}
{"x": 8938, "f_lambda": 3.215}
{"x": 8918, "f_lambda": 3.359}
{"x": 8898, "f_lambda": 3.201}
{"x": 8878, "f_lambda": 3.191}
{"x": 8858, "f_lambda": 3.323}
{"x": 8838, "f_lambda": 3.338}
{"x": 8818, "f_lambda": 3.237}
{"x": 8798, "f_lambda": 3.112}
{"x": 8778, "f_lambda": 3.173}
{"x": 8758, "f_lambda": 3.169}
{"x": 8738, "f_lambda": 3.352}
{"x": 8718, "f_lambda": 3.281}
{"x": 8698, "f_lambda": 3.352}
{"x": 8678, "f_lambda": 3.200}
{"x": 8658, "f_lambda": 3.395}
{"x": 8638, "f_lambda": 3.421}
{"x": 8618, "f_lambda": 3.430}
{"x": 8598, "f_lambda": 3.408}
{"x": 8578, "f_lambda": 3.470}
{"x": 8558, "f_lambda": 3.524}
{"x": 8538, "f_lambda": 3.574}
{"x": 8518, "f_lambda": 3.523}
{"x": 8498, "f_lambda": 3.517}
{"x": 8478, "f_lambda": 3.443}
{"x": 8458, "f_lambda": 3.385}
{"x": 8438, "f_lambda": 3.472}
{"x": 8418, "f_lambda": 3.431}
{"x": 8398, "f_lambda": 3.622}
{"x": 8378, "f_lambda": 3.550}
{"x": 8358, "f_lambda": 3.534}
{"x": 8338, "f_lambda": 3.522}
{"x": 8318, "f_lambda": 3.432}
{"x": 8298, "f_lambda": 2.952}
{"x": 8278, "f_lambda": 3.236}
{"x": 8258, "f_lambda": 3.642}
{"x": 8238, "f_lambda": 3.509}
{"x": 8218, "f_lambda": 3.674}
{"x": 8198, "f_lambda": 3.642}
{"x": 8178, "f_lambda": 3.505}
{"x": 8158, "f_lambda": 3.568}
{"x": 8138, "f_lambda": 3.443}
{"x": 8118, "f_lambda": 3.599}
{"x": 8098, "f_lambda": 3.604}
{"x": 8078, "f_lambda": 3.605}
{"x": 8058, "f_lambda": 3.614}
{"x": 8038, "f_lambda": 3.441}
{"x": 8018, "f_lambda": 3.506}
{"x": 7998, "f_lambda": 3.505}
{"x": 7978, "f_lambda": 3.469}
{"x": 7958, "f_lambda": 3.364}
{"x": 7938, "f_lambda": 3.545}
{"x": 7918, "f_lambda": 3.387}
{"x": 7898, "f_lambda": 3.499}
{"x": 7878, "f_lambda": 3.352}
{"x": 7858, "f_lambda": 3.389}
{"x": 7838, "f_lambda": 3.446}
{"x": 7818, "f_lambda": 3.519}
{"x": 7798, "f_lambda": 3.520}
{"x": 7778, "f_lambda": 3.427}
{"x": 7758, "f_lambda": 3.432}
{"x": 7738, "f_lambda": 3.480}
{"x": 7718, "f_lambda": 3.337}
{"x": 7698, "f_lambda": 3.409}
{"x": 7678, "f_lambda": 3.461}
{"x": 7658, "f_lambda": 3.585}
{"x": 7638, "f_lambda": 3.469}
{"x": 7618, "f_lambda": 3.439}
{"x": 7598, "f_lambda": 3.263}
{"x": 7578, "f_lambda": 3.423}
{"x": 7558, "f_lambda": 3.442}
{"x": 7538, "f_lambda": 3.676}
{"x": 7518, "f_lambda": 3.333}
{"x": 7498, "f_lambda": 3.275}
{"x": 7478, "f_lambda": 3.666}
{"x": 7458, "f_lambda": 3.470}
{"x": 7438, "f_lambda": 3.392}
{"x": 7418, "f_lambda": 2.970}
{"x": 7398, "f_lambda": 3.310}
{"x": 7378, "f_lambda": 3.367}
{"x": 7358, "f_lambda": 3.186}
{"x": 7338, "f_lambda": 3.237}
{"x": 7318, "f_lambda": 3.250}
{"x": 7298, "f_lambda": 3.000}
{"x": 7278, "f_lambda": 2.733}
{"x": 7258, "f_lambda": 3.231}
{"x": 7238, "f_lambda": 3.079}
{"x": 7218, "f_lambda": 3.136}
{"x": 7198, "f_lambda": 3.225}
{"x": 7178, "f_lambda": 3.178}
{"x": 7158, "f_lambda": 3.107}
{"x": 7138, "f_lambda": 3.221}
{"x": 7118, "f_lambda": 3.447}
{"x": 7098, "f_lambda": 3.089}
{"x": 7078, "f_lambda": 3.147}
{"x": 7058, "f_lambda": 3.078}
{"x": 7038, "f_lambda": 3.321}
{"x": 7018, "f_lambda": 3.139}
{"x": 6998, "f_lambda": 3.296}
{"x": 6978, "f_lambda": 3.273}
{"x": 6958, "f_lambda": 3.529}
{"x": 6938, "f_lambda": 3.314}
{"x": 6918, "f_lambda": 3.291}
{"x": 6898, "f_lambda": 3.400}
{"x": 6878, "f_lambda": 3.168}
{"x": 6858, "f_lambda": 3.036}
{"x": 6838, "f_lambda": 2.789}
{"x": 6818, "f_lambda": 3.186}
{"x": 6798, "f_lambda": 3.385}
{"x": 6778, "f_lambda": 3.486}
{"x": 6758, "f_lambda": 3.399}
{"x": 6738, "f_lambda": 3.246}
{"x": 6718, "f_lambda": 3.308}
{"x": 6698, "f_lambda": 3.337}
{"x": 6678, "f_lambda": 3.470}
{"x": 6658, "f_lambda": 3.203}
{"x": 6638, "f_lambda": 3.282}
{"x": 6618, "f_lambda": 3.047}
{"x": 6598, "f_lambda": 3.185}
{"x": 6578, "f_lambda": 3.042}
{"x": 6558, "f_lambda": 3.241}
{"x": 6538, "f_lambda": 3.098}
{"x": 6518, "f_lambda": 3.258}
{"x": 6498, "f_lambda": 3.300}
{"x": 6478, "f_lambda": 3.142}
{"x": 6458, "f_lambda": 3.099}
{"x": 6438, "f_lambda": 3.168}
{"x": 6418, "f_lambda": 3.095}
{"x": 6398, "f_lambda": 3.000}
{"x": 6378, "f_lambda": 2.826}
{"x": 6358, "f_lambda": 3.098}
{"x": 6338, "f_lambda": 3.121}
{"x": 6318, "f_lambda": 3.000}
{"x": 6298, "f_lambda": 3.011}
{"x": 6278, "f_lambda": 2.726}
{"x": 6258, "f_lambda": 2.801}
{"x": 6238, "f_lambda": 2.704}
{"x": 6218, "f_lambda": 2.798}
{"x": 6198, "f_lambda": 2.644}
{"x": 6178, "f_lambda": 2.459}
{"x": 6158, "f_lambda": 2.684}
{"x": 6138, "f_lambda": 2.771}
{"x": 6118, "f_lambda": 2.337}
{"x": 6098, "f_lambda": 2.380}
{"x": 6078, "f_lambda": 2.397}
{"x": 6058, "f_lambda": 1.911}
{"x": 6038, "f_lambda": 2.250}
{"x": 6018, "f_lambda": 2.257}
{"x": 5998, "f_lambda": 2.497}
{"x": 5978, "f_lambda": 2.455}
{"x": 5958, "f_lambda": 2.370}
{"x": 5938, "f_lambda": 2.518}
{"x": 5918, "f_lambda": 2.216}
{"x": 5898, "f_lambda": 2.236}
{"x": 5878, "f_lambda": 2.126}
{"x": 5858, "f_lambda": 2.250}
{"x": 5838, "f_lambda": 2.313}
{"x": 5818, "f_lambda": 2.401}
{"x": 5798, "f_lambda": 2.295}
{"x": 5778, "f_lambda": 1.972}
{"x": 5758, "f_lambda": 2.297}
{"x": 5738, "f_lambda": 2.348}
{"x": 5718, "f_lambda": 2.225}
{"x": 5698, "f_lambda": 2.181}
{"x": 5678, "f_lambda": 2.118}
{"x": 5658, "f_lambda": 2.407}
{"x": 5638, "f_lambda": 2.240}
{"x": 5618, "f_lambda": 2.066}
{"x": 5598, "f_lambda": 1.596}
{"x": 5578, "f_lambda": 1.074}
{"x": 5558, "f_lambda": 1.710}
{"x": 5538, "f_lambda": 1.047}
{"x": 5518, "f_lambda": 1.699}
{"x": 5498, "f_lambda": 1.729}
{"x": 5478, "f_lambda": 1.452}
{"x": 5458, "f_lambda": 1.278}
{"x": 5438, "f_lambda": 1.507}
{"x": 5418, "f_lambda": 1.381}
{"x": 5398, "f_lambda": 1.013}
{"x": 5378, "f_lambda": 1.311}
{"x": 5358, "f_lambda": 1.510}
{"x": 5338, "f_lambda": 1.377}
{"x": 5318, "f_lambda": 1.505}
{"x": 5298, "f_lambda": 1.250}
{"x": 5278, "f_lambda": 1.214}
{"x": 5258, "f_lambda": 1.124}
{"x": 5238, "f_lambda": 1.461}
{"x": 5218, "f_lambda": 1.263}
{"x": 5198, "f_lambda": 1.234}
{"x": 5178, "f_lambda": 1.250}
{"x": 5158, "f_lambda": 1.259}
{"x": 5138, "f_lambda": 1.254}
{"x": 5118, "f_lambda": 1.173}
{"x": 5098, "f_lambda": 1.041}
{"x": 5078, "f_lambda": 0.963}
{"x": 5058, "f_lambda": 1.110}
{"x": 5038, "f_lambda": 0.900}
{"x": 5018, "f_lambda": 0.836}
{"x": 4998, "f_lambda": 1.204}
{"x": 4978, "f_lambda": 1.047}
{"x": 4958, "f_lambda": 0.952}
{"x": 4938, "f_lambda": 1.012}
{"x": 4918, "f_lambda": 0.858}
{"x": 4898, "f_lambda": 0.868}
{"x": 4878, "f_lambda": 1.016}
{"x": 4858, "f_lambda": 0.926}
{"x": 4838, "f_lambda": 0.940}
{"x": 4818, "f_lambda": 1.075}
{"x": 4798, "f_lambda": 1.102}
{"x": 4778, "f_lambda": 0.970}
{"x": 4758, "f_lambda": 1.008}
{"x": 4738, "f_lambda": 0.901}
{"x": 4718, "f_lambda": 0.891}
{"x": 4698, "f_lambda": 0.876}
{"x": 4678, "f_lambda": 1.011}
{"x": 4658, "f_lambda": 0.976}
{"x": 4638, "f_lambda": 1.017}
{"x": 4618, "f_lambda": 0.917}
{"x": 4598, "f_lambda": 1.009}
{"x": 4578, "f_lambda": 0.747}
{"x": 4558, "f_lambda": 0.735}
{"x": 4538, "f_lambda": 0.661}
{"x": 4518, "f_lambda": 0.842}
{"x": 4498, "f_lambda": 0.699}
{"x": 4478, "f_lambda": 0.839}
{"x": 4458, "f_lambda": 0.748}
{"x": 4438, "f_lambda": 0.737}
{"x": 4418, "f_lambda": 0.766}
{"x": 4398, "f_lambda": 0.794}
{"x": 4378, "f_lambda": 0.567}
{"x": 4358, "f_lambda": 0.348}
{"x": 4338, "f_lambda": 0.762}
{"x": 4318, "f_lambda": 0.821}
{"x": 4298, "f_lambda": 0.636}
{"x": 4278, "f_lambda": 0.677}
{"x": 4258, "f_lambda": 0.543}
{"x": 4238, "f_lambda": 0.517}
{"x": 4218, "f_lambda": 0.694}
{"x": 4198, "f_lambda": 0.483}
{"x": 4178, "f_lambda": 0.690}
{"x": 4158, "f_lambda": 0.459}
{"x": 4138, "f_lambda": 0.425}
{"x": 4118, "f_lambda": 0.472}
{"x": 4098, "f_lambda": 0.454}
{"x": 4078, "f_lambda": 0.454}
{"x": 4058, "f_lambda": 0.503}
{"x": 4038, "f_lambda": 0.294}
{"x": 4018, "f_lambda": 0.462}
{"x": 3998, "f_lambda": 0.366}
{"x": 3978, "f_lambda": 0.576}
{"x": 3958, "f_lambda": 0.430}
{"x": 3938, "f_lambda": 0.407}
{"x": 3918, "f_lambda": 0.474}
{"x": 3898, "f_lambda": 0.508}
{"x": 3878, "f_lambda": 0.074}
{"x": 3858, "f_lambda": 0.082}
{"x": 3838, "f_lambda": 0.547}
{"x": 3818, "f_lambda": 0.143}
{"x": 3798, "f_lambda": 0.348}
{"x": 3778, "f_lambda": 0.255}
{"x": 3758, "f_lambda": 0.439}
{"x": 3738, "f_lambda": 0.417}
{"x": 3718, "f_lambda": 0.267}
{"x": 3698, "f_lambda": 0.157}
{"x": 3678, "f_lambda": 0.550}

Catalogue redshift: 0.407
